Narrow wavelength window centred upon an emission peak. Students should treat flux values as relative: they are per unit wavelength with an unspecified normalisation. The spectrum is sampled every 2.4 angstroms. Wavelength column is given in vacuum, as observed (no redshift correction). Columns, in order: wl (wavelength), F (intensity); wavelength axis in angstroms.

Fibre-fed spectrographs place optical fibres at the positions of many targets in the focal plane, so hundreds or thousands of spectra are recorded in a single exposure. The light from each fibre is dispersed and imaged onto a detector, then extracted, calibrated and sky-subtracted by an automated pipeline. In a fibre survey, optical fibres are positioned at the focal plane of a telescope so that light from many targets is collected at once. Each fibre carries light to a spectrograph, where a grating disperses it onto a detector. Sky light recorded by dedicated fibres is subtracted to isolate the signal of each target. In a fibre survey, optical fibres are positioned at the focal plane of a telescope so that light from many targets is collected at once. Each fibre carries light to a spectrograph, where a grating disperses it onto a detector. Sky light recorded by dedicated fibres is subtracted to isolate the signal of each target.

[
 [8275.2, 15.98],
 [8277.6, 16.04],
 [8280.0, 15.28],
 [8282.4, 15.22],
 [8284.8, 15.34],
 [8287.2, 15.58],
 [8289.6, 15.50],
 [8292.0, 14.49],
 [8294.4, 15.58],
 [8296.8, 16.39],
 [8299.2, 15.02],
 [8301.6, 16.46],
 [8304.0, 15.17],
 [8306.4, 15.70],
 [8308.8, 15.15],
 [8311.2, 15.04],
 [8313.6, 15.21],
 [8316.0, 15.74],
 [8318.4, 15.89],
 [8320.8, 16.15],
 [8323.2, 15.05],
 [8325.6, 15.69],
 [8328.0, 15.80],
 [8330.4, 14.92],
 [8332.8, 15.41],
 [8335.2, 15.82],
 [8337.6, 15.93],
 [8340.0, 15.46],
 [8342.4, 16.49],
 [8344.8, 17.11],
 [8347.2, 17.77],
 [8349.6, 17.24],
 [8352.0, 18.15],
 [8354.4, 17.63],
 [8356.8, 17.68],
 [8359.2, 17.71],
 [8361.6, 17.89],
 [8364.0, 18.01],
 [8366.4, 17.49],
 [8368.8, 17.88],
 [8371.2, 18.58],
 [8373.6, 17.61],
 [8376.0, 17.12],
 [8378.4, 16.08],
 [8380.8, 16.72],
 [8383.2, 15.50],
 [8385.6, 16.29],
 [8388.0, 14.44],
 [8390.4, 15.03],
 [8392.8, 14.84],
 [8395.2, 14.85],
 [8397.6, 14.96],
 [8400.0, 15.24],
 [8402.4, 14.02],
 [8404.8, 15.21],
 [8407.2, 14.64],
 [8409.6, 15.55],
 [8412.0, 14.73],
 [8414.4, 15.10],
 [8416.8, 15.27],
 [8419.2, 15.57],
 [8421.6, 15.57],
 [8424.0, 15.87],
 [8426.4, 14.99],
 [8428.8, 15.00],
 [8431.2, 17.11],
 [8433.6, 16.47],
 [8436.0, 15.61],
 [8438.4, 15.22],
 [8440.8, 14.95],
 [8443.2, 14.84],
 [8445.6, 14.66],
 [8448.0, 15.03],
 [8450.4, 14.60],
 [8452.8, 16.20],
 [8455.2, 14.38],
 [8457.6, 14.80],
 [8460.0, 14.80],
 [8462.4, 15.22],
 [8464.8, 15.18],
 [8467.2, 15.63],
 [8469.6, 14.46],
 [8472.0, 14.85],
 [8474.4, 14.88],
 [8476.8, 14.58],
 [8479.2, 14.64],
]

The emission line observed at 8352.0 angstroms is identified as [S II] 6716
